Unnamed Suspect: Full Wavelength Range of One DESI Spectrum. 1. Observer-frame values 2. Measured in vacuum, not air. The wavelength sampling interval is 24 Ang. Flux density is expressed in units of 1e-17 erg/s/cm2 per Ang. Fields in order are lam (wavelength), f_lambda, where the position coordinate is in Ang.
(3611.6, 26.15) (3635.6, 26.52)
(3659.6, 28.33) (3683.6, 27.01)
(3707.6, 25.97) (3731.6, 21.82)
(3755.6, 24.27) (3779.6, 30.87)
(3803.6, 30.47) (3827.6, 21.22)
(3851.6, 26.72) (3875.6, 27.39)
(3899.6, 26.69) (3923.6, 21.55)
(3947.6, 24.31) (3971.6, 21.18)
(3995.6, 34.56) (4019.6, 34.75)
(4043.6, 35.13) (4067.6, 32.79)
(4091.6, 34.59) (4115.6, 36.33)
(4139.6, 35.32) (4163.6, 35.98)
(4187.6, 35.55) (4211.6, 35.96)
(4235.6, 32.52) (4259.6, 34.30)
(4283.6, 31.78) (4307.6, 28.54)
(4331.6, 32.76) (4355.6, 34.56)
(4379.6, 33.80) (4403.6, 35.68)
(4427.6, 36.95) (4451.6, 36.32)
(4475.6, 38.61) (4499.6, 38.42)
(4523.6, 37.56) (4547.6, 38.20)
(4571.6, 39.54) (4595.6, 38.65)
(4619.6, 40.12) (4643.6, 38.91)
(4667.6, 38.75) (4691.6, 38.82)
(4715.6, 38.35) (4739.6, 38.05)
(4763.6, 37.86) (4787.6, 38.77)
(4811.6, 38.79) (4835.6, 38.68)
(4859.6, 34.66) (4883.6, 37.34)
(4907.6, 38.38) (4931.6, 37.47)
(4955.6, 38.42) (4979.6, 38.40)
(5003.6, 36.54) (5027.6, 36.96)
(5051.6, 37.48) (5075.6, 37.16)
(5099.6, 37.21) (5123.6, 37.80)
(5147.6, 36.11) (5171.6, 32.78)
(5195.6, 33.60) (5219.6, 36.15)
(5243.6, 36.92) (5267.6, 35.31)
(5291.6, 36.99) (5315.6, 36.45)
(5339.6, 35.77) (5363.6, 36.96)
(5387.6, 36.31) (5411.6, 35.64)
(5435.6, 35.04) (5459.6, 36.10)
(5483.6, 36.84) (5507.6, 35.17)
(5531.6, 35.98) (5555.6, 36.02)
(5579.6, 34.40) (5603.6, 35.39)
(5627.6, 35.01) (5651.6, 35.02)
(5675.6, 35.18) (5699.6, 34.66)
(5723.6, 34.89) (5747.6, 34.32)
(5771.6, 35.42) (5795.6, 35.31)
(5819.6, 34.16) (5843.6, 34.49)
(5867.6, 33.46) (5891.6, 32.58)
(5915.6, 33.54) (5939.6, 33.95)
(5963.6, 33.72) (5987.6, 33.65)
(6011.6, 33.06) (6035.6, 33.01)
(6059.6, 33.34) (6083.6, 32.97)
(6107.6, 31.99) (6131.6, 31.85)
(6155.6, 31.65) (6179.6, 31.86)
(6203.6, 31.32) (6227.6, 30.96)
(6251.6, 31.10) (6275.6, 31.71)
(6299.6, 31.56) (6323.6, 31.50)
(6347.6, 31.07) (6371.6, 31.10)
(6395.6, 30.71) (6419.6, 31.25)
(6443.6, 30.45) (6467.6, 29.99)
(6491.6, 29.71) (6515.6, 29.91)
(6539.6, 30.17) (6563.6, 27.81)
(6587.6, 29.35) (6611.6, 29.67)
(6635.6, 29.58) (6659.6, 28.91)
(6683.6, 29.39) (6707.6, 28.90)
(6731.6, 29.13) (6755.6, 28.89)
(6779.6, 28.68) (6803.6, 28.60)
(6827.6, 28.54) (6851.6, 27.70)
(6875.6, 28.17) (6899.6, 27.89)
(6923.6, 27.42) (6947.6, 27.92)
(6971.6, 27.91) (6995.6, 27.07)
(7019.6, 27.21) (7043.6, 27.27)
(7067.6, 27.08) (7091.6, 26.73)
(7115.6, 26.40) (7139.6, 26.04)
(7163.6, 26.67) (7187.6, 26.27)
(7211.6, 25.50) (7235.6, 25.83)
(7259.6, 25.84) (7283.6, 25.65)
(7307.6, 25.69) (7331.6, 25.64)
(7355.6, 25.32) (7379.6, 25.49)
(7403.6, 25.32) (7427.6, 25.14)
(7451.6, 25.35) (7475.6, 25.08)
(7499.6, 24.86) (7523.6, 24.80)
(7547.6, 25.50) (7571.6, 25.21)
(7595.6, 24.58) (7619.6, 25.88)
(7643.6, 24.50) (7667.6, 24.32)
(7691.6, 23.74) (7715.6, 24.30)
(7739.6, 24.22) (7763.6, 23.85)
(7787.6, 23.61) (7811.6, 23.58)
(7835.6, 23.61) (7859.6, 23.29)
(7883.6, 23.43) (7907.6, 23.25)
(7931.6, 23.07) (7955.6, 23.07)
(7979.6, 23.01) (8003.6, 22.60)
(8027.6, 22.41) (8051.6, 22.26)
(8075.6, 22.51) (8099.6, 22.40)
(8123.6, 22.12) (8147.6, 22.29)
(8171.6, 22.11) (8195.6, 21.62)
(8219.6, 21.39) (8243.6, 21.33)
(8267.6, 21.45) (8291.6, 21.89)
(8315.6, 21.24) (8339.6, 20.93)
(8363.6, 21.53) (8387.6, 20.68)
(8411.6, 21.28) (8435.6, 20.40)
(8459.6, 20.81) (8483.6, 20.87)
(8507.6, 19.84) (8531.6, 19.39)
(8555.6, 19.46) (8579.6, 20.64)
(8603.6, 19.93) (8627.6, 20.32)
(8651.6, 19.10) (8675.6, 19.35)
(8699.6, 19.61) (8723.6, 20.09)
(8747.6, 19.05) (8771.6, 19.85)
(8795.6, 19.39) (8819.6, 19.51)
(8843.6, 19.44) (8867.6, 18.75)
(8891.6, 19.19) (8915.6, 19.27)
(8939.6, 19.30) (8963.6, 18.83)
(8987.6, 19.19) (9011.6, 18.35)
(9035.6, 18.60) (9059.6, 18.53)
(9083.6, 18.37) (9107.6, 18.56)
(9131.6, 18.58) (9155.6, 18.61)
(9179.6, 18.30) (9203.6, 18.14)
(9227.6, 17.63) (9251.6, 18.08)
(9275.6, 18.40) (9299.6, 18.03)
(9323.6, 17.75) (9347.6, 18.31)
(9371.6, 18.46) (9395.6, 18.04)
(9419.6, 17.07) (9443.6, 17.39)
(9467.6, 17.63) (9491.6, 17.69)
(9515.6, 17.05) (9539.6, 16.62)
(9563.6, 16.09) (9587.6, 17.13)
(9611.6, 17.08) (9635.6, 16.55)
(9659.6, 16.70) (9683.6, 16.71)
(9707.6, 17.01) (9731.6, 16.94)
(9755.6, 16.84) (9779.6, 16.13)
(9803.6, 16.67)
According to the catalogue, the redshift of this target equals 0.000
